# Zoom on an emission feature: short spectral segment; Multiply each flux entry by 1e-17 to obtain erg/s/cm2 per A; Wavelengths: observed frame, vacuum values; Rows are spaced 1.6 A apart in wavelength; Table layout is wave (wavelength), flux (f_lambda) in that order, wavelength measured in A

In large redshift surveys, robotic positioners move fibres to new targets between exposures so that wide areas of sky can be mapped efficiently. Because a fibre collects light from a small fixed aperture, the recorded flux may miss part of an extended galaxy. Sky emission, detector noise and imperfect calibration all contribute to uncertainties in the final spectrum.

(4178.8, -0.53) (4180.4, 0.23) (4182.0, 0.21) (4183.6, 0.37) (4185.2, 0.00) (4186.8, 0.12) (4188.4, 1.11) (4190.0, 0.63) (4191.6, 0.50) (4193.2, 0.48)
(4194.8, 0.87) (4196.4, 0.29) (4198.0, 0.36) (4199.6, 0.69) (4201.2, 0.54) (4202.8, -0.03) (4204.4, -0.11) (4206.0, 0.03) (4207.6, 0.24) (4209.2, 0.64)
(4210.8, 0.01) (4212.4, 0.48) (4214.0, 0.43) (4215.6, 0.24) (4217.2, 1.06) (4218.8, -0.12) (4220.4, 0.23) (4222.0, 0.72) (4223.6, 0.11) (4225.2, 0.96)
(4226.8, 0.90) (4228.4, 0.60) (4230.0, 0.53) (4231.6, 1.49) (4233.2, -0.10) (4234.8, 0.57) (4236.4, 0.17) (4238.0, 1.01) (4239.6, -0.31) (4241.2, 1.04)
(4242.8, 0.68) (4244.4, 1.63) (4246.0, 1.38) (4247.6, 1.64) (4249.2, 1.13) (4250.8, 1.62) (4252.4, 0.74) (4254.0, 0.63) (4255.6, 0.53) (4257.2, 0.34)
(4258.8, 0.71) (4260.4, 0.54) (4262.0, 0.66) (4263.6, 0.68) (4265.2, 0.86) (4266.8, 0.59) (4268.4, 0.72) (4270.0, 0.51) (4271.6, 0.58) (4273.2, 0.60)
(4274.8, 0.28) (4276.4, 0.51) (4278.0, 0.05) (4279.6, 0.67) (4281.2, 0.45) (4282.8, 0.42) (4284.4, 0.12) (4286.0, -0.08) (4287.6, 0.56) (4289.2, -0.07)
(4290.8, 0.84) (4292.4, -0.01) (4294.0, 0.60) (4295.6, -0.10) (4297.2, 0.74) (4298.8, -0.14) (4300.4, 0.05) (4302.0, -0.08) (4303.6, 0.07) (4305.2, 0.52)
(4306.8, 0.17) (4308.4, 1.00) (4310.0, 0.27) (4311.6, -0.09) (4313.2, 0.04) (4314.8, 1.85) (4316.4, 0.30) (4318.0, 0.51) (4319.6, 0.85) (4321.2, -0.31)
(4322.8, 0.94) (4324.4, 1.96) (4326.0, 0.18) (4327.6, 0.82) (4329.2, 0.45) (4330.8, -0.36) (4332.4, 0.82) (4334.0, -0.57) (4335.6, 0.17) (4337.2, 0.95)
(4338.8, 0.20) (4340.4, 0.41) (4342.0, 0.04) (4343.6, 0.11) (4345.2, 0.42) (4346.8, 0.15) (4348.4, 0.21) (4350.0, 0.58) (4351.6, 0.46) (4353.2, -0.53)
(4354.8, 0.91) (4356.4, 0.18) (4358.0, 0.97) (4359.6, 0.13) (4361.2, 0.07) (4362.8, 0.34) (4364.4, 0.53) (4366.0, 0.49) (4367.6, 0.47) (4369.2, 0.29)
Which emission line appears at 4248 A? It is Lyman alpha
